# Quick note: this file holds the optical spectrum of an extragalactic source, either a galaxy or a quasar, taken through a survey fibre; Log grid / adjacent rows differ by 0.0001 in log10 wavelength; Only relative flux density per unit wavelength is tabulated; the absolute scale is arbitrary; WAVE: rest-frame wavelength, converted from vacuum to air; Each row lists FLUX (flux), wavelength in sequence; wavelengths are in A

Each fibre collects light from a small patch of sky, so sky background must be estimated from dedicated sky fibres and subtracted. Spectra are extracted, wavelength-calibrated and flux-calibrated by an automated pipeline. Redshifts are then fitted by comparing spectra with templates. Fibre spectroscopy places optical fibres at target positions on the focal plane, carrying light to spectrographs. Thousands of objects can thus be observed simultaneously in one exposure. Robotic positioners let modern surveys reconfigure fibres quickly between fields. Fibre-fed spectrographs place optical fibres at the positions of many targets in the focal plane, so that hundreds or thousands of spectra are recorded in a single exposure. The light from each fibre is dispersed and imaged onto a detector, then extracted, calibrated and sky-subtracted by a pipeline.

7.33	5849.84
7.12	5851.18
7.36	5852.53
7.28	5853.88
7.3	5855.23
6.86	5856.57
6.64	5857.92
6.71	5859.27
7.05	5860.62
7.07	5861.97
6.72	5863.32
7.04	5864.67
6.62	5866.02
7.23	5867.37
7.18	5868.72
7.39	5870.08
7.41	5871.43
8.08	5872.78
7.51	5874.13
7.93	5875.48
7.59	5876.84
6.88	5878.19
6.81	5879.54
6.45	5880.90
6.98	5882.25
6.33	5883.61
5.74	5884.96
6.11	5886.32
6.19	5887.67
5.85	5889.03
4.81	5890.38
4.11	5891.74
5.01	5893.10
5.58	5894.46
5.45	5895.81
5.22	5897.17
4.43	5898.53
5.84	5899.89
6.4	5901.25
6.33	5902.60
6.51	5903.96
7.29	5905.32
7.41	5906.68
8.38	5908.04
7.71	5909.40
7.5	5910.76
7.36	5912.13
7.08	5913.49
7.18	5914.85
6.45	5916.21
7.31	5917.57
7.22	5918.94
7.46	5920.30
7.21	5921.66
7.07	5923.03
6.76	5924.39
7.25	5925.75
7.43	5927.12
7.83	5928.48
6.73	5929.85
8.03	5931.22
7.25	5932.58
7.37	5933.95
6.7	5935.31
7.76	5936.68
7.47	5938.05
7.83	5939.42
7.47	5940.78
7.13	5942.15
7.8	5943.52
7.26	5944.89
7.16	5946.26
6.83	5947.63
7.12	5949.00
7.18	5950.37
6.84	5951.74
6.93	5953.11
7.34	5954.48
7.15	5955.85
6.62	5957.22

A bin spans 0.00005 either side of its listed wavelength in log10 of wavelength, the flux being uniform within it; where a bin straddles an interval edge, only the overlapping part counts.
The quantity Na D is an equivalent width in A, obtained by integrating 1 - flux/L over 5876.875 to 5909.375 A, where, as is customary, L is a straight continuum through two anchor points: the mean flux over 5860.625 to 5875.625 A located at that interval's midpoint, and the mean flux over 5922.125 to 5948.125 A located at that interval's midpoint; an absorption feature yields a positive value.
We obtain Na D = 5.0 A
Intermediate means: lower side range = 7.26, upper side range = 7.32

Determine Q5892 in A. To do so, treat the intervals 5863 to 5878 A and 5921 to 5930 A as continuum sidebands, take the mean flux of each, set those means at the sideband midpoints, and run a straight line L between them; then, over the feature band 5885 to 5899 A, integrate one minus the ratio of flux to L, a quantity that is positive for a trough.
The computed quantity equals 3.80 A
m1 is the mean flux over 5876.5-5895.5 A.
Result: 5.99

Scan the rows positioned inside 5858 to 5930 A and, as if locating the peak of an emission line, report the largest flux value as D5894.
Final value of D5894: 8.38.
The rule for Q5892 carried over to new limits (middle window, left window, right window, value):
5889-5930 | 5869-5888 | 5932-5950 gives 3.2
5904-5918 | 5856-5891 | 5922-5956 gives -0.5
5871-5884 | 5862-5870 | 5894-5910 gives -0.8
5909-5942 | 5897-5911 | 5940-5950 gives -1.6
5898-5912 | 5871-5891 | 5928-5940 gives 0.4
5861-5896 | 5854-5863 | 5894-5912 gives 1.0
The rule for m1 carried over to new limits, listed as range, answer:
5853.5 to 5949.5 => 6.88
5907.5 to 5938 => 7.32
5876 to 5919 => 6.42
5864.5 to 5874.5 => 7.32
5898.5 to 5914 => 6.95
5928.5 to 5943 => 7.4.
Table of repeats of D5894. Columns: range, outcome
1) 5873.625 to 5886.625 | 7.93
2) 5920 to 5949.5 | 8.03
